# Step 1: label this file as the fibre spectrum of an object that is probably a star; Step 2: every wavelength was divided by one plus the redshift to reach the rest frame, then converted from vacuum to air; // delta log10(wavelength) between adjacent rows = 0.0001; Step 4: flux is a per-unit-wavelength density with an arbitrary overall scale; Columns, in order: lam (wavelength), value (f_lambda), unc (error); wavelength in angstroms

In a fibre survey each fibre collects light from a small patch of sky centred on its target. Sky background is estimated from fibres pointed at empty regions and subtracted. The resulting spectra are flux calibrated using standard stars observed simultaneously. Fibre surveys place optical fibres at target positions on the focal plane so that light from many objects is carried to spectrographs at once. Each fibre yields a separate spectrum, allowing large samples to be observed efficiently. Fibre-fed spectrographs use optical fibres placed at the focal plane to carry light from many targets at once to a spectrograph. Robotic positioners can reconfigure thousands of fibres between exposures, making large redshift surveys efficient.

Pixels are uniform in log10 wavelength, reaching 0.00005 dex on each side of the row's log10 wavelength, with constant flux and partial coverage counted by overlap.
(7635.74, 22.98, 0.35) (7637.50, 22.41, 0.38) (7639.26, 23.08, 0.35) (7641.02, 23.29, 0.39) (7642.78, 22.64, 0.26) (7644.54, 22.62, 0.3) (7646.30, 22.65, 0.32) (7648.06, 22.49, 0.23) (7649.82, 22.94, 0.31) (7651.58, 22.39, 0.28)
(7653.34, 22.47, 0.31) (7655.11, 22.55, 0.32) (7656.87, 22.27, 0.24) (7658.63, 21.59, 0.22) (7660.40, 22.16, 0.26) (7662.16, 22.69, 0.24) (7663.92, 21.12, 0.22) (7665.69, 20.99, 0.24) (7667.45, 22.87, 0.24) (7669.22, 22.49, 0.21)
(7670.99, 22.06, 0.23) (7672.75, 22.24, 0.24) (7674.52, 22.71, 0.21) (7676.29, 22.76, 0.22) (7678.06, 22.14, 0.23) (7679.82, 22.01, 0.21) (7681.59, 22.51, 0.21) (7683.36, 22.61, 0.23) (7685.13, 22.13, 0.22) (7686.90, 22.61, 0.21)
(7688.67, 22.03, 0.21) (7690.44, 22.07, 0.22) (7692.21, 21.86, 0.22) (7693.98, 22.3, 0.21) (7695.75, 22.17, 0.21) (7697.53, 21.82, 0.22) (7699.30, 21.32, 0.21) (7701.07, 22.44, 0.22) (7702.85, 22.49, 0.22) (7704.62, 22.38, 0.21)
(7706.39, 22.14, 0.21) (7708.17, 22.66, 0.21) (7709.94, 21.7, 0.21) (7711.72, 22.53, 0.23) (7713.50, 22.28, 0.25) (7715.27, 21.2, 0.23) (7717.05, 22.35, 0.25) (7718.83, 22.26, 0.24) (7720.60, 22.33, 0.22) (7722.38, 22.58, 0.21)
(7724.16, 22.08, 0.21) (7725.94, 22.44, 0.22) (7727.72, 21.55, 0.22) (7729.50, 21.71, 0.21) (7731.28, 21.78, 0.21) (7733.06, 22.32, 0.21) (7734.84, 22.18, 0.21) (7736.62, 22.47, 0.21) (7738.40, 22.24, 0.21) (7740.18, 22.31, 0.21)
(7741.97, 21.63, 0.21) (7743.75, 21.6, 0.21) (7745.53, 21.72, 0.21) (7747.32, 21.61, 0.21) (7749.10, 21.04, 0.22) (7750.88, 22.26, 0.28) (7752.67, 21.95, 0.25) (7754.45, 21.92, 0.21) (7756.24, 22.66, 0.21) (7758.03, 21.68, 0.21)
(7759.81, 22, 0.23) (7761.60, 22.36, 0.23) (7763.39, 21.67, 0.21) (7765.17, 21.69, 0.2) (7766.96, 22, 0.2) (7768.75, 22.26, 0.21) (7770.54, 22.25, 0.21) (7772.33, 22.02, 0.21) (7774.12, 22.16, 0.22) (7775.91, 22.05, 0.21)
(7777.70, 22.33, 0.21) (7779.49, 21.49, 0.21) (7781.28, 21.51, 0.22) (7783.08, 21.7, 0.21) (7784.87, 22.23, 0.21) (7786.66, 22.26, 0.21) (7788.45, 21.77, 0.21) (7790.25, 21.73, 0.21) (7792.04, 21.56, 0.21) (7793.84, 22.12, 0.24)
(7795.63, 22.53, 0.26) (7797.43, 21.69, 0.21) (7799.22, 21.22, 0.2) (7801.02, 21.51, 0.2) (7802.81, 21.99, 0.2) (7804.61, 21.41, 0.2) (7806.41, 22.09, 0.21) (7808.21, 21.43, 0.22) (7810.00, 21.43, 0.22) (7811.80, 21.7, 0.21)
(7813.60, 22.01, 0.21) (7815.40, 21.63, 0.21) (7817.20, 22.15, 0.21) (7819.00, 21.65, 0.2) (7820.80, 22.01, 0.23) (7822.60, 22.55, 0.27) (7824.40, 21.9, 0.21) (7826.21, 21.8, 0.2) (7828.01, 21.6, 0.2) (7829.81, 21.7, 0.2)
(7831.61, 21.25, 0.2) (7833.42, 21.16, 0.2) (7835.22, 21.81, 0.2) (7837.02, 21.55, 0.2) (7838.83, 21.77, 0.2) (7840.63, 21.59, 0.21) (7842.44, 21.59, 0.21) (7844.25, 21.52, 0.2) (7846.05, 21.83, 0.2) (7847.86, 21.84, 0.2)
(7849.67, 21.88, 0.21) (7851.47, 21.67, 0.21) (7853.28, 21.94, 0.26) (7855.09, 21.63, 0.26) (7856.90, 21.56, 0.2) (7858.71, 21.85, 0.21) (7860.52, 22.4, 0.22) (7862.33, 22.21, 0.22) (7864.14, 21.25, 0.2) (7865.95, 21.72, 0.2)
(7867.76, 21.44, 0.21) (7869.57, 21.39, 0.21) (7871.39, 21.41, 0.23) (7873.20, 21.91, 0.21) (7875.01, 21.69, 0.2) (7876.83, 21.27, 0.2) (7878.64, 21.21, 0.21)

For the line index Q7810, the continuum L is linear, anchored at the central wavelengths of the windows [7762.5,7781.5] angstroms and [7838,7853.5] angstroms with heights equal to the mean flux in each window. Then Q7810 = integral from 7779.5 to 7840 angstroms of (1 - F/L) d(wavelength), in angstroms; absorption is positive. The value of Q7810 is 0.2 angstroms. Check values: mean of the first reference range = 22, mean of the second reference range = 21.7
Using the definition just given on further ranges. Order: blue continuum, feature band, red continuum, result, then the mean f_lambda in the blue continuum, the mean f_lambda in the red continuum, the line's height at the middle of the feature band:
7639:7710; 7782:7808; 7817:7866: 0.10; 22.3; 21.8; 21.9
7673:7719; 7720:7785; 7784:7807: 0.04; 22.2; 21.9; 22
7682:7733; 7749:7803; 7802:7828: 0.01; 22.1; 21.8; 21.9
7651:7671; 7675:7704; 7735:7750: -0.24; 22.1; 21.9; 22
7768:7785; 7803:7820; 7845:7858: 0.11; 22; 21.8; 21.9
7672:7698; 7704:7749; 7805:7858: 0.11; 22.3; 21.7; 22.1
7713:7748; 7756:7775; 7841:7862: -0.07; 22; 21.8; 22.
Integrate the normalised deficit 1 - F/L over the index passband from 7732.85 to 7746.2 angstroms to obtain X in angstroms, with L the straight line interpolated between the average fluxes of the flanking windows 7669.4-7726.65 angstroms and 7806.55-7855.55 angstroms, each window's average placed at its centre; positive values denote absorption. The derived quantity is 0.0 angstroms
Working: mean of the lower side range 22.2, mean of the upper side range 21.7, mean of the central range 22.1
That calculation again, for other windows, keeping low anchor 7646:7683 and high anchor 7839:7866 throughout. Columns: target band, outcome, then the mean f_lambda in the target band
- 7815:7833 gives 0.03 angstroms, 21.8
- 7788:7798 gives 0.01 angstroms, 21.9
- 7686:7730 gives 0.07 angstroms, 22.1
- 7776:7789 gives 0.03 angstroms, 21.9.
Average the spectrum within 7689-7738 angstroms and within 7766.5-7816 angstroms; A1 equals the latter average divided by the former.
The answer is 1.0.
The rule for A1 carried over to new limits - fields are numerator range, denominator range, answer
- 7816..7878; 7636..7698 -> 0.97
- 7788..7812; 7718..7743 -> 0.98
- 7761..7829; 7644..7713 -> 0.98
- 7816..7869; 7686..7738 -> 0.98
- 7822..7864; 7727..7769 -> 0.99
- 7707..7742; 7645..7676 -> 0.99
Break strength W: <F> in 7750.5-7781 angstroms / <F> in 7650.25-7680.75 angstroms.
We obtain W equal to 1.0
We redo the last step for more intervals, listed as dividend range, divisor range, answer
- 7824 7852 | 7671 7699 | 0.97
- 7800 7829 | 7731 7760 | 0.99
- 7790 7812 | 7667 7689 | 0.97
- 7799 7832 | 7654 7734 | 0.98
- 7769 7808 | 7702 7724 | 0.98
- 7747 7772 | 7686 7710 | 0.99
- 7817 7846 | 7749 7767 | 0.99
